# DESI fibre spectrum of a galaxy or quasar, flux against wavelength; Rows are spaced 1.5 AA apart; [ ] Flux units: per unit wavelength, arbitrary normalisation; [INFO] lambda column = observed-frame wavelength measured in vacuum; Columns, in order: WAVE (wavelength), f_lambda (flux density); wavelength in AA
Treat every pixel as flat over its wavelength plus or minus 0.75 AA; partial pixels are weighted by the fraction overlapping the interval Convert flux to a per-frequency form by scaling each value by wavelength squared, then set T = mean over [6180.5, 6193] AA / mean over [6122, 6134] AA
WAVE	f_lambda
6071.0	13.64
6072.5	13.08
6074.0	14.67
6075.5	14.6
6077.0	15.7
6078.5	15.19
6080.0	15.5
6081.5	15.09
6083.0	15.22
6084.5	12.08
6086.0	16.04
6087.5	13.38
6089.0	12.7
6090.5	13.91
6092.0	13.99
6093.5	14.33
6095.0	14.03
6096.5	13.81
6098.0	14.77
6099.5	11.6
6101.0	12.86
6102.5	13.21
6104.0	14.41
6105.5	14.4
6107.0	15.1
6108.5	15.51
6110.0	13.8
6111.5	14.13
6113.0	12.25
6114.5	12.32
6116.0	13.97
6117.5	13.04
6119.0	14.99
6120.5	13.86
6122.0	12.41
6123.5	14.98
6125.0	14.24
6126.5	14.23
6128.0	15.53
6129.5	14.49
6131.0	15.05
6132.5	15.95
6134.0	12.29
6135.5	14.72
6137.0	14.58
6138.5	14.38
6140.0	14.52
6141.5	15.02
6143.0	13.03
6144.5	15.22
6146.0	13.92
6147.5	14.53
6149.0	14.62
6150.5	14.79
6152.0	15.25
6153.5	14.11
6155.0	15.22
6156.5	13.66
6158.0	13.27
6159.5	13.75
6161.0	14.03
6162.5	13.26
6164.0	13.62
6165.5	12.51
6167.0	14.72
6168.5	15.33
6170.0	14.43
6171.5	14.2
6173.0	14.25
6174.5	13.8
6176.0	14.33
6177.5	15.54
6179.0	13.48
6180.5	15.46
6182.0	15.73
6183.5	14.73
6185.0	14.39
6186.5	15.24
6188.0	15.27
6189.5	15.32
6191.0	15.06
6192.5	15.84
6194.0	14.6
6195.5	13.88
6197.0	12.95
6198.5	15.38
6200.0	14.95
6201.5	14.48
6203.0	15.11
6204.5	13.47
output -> 1.1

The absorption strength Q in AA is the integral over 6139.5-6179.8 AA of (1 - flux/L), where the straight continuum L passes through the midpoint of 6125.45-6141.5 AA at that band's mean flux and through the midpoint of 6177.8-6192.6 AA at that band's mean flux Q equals 1.6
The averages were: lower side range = 14.6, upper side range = 15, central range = 14.2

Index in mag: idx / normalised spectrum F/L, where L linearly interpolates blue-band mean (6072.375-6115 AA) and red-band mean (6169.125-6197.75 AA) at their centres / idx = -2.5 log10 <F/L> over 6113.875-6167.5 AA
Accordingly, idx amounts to 0.02 mag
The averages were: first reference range 14.1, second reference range 14.7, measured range 14.2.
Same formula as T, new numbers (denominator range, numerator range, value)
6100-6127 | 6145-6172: 1.04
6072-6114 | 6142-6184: 1.04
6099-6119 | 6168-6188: 1.10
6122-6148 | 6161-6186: 1.01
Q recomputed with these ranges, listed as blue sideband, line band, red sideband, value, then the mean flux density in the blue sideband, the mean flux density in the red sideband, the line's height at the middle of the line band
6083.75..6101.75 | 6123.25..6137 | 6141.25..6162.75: -0.6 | 13.6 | 14.3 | 14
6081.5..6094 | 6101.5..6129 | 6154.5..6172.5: 0.0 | 14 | 14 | 14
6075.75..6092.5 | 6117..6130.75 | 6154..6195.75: 0.2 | 14.4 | 14.5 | 14.5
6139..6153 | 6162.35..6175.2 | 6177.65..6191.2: 0.7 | 14.5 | 15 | 14.8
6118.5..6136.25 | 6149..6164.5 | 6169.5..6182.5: 0.4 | 14.4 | 14.6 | 14.5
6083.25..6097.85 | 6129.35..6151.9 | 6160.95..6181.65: -0.6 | 13.9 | 14.2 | 14.1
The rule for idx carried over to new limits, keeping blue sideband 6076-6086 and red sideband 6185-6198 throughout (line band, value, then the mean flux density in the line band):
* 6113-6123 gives 0.113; 13.4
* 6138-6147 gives 0.034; 14.4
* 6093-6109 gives 0.067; 14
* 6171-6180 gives 0.036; 14.3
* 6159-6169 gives 0.071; 13.9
